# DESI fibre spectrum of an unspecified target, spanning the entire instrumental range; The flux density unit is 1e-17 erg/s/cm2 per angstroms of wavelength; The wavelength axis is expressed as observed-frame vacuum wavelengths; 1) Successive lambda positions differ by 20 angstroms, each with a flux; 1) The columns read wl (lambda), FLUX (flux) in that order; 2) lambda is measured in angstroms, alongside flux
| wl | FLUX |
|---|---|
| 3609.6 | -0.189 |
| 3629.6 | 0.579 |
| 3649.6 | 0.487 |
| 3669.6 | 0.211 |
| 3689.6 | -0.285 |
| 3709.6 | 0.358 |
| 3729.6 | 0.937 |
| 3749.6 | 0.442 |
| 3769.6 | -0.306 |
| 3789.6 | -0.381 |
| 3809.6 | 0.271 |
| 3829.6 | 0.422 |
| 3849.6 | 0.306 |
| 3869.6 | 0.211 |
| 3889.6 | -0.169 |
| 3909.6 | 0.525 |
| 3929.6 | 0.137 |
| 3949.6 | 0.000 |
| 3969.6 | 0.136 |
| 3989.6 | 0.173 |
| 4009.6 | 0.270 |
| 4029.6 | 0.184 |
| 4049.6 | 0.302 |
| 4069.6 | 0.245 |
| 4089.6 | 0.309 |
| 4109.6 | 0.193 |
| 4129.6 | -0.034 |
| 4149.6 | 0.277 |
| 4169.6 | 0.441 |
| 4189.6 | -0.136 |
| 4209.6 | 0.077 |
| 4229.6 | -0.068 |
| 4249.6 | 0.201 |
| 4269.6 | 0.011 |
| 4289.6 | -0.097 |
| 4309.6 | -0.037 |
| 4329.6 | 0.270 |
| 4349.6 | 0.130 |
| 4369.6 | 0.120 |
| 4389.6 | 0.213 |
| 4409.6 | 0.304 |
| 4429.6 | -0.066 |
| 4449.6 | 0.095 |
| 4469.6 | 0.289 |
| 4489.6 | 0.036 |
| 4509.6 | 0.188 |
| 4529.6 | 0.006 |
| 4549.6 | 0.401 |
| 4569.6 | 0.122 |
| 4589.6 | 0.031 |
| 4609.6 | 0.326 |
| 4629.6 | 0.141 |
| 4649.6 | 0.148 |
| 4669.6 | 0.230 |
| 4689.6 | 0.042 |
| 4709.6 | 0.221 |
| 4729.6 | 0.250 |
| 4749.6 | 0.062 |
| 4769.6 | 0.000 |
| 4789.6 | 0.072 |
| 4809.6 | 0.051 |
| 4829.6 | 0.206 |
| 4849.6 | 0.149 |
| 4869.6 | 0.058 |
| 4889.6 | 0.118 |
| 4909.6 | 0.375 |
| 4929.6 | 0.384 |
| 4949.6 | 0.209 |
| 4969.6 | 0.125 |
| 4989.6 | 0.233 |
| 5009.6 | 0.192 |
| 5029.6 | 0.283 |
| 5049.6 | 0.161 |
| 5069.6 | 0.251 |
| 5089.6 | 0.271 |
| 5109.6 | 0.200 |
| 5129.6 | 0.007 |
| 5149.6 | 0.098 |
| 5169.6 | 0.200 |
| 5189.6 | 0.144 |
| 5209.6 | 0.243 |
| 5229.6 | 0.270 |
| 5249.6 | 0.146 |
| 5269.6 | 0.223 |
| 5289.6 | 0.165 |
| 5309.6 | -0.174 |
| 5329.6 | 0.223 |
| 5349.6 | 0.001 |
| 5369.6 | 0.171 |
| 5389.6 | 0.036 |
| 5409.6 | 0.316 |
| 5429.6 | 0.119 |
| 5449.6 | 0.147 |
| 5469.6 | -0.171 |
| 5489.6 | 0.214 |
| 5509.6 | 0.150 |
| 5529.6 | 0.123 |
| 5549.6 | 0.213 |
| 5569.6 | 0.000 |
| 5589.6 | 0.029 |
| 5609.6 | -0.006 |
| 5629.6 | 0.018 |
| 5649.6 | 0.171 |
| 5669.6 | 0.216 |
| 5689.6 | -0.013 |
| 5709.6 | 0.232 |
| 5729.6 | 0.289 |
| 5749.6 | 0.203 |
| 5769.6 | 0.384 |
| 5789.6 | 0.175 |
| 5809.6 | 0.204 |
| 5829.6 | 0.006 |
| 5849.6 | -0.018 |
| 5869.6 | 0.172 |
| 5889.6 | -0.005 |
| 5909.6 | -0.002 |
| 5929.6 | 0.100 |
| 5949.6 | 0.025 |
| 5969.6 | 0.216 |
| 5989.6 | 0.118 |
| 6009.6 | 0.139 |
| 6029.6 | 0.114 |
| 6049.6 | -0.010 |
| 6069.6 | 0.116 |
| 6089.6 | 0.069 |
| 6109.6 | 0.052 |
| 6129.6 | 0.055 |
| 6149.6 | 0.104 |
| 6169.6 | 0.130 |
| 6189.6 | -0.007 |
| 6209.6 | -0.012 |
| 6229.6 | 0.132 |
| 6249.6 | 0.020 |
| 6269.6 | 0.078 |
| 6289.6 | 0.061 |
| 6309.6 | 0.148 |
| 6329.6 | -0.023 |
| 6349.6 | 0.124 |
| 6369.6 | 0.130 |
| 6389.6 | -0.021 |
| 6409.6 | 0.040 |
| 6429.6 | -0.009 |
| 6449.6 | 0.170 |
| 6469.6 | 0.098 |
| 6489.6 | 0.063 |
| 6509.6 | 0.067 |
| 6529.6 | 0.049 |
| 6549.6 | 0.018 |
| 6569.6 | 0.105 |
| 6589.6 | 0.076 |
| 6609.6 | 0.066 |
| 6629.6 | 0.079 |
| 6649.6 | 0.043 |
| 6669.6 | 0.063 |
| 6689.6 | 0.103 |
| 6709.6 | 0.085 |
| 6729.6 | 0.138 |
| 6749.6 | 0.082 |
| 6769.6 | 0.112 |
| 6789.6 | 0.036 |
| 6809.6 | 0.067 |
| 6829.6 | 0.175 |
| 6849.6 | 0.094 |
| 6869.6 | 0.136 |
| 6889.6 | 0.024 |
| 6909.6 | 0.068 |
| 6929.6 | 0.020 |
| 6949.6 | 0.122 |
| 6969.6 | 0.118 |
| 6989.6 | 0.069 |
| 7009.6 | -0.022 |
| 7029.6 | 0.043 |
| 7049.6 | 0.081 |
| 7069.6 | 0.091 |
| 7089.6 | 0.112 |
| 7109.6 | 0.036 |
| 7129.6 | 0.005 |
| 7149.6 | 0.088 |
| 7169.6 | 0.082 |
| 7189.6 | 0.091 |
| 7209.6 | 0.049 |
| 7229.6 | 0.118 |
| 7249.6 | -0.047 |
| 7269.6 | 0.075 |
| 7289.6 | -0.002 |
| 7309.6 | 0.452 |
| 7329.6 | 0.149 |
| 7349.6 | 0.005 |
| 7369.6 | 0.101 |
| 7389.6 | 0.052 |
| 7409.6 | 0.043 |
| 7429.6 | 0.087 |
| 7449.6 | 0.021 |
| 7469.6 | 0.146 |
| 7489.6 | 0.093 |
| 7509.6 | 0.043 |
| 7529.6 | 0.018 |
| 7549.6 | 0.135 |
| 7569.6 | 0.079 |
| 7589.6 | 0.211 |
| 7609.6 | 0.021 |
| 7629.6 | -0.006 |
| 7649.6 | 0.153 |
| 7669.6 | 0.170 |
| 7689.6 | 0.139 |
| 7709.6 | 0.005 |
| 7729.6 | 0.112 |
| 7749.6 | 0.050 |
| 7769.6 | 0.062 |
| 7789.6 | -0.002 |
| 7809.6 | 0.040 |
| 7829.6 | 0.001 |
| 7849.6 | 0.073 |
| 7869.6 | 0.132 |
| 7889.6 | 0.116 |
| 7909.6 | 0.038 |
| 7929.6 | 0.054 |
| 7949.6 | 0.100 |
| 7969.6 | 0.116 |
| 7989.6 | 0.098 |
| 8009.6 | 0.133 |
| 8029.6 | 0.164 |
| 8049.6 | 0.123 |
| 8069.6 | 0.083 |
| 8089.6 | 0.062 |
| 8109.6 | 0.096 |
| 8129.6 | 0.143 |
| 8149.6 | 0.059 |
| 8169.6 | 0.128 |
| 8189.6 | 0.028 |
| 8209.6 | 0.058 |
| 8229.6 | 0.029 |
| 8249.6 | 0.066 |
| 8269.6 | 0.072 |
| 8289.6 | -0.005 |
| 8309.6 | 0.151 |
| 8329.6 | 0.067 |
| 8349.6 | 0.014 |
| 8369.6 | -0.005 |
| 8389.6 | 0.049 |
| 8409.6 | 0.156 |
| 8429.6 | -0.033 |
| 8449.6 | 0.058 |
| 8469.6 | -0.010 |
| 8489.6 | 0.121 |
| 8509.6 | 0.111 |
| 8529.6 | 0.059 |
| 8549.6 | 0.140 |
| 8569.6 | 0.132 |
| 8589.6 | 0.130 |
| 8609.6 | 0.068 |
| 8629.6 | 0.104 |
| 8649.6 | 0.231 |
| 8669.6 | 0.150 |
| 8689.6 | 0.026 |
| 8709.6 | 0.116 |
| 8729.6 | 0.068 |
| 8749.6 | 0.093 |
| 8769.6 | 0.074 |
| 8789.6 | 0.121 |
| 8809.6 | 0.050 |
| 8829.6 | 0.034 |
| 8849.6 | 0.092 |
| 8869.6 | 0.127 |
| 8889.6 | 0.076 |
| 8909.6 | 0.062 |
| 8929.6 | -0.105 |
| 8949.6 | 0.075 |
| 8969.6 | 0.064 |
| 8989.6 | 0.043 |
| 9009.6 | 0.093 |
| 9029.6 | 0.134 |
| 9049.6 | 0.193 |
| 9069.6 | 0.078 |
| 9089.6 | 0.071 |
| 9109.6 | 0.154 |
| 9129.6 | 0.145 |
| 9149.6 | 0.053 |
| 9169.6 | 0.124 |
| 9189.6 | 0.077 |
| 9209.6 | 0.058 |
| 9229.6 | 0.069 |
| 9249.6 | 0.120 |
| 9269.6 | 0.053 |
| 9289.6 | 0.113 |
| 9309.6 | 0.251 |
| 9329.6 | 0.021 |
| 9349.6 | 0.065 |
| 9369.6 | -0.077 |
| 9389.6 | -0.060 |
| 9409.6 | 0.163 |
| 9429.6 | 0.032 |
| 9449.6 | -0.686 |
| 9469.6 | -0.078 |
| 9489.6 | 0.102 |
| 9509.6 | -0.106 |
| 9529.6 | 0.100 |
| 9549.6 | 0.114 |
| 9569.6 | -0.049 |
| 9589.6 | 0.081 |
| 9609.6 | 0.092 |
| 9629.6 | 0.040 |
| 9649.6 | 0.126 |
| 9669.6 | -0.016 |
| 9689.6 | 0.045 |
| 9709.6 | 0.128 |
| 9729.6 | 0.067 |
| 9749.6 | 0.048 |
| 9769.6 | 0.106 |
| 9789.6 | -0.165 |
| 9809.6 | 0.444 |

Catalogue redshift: 0.96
